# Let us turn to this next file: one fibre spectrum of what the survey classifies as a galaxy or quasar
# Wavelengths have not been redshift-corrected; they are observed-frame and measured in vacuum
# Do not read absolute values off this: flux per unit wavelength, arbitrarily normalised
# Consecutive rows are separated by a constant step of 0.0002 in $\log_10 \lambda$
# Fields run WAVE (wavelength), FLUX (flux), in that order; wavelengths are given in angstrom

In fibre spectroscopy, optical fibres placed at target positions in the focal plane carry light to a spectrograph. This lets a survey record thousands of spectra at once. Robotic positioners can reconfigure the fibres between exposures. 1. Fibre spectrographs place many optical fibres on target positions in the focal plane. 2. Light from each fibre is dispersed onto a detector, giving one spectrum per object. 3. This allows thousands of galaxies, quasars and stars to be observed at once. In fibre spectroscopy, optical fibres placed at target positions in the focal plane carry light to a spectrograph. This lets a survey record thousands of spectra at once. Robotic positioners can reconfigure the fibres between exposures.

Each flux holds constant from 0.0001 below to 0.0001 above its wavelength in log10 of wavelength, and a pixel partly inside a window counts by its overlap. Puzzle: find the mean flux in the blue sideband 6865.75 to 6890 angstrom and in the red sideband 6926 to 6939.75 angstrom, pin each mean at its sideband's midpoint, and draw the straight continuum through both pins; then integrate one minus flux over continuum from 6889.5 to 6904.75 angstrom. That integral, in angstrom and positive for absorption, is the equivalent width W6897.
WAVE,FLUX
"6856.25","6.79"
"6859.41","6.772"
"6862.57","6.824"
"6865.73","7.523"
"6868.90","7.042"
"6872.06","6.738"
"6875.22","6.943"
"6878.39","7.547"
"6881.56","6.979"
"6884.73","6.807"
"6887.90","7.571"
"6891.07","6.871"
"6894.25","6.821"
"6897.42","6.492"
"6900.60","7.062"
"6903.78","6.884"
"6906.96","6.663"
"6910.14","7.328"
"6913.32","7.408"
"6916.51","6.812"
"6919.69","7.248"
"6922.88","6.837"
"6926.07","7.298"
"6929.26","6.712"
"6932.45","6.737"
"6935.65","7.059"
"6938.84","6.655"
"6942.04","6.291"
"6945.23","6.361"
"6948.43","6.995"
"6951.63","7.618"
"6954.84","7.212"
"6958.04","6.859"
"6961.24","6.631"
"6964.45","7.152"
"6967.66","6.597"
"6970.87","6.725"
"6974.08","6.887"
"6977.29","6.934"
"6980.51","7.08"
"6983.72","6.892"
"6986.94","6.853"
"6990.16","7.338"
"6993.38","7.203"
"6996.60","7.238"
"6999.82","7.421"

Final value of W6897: 0.43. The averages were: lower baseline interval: 7.11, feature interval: 6.82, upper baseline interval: 6.86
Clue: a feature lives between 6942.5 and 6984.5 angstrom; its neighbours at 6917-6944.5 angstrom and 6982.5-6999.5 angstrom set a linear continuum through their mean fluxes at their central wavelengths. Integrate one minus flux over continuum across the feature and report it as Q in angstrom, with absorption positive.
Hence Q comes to 0.6 angstrom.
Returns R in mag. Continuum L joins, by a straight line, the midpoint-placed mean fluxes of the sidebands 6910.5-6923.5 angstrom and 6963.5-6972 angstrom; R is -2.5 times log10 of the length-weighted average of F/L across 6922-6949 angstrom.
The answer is 0.04 mag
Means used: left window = 7.12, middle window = 6.76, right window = 6.8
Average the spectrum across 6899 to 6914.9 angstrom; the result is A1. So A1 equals 7.07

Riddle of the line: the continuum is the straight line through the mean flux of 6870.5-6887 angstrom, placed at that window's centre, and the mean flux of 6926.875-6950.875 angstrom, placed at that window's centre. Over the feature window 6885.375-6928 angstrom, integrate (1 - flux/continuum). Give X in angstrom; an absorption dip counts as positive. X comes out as -0.8 angstrom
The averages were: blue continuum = 7.03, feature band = 7.02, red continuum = 6.74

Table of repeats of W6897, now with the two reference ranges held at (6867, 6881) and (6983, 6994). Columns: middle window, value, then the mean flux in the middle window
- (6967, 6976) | 0.4 angstrom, 6.76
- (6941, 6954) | 0.4 angstrom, 6.86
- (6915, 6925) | 0.1 angstrom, 6.99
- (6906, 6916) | -0.1 angstrom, 7.13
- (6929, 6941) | 0.5 angstrom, 6.77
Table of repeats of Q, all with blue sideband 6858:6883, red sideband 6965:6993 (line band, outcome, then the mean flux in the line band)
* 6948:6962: -0.3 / 7.1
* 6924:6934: 0.1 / 6.91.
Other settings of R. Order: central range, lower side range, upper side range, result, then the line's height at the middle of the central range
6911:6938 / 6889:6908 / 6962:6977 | -0.029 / 6.83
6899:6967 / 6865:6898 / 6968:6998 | 0.012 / 7.02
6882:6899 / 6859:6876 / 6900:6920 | 0.016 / 7.02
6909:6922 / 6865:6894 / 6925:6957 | -0.032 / 6.97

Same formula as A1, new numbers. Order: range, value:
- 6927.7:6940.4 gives 6.79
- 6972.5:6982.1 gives 6.96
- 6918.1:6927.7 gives 7.13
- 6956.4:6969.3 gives 6.81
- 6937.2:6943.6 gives 6.48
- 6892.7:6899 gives 6.66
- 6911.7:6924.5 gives 7.08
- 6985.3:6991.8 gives 7.09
